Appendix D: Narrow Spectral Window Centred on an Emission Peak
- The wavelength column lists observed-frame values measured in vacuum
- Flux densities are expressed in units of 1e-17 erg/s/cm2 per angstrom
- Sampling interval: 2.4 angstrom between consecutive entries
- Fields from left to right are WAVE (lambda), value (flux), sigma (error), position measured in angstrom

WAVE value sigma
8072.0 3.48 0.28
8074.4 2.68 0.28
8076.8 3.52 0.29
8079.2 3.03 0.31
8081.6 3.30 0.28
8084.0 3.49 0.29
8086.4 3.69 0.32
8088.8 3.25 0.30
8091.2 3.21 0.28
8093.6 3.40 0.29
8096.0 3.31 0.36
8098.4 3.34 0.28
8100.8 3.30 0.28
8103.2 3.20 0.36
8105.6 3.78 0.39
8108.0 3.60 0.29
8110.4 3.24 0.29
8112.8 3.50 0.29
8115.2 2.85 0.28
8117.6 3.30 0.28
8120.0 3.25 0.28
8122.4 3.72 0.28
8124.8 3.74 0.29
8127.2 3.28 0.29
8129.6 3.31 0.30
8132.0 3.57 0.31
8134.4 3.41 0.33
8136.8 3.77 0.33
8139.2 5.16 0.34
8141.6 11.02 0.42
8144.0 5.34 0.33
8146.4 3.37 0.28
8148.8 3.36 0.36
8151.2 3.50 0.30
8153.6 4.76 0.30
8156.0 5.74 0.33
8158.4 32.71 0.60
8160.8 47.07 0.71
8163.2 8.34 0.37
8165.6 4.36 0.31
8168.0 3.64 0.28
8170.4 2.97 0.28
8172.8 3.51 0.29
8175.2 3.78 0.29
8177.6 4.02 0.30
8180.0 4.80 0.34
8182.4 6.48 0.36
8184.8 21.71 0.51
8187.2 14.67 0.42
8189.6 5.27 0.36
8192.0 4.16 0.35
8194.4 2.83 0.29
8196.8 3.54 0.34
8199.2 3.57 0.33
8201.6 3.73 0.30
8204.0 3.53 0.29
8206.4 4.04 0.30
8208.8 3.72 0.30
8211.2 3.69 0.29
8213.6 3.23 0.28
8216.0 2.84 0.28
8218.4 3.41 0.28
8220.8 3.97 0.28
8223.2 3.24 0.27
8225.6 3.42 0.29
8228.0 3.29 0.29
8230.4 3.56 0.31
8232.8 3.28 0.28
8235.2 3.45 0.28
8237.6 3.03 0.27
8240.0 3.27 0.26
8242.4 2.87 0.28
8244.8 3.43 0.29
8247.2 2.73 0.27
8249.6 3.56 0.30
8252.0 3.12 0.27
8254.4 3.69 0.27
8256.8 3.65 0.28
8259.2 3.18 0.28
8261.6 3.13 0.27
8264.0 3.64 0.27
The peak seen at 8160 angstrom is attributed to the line H-alpha 6563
